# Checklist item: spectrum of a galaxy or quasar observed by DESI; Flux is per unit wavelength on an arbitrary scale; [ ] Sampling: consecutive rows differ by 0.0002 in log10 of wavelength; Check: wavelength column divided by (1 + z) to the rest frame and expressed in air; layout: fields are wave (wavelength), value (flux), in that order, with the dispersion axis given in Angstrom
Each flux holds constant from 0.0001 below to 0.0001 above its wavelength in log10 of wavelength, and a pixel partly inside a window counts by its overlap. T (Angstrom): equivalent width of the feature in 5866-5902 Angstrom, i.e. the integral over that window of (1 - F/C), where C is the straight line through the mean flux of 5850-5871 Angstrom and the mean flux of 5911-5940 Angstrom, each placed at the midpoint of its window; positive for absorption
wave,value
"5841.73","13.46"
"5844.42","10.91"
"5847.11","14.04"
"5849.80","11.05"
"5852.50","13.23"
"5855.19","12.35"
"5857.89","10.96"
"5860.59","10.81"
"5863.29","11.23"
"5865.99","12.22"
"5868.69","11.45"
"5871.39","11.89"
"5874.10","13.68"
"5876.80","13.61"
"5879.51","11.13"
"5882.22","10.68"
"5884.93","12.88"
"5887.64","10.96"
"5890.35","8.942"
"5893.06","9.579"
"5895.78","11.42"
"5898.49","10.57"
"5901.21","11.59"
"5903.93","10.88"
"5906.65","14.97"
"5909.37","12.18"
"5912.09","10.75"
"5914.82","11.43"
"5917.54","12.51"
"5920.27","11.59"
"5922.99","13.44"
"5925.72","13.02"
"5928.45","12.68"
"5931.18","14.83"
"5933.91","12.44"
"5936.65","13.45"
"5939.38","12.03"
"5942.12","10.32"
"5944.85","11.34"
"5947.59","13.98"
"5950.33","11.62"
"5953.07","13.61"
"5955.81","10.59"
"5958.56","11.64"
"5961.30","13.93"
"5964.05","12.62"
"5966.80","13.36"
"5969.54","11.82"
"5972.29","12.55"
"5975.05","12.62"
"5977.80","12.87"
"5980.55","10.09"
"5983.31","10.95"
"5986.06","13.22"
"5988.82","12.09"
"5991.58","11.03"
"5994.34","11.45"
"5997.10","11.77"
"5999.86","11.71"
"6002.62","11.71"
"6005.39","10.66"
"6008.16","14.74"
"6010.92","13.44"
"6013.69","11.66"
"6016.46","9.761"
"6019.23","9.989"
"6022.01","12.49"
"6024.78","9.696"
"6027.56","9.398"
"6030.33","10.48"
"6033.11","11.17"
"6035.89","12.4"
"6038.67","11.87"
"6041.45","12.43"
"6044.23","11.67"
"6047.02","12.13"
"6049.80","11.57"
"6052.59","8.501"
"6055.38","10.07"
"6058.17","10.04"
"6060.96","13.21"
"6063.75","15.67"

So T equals 1.7 Angstrom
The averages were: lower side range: 11.7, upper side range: 12.6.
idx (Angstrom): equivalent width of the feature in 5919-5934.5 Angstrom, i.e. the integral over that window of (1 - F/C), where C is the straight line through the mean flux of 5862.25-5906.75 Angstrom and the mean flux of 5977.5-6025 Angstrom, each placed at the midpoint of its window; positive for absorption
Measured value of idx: -2.0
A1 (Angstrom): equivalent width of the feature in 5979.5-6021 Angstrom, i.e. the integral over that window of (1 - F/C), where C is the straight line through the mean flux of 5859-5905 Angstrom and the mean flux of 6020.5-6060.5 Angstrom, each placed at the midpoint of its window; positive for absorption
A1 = -1.9 Angstrom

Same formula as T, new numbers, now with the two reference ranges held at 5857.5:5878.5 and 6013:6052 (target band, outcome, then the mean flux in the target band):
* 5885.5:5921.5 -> 1.4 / 11.4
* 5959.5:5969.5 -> -1.3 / 13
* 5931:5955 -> -1.8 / 12.5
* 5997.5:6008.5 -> -0.6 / 11.9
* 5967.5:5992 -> -1.2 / 12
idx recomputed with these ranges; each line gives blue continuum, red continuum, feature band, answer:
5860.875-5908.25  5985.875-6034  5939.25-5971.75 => -2.1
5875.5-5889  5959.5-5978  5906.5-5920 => 0.1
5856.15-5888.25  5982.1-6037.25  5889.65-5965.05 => -2.7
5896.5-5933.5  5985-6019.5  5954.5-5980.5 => -0.6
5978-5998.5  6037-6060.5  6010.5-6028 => 0.8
